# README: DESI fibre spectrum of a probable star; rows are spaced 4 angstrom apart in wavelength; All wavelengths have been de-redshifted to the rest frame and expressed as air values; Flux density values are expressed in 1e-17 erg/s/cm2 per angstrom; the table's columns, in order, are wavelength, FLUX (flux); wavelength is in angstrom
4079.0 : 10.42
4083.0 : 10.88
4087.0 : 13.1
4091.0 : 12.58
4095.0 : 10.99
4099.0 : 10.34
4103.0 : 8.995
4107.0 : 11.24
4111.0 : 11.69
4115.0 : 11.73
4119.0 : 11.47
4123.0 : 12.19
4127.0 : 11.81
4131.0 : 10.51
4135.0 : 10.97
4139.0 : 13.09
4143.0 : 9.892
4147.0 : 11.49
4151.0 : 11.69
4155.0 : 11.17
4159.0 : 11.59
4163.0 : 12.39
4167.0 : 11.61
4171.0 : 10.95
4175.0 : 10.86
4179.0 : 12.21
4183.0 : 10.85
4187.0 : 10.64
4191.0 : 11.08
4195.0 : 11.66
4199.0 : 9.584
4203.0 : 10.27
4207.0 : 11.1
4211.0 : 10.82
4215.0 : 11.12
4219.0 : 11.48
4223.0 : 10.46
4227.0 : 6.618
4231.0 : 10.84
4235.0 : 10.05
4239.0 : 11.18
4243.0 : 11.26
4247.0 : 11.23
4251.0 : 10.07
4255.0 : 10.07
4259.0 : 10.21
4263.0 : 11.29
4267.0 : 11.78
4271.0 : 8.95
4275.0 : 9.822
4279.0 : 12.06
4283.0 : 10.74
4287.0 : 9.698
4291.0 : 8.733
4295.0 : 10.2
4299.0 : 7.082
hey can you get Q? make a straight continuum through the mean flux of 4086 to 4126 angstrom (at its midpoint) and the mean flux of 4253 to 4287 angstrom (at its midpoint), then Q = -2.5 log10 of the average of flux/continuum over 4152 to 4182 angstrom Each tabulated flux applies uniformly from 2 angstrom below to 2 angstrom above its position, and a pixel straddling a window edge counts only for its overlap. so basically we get -0.042 mag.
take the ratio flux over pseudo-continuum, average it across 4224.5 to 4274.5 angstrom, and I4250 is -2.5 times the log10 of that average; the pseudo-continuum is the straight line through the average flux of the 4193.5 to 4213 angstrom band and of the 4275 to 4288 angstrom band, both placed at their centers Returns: 0.05 mag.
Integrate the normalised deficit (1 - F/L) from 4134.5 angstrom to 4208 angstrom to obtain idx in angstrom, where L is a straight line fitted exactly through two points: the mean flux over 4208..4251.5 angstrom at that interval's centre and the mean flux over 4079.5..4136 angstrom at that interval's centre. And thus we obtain -2.3 angstrom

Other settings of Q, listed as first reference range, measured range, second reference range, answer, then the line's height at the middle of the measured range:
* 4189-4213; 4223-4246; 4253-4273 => 0.05 mag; 10.6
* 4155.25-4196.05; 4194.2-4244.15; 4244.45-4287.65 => 0.05 mag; 11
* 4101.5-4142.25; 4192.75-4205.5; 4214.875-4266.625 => 0.02 mag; 10.8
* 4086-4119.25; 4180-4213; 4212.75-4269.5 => 0.00 mag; 10.8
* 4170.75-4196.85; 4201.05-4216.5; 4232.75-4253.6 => 0.02 mag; 11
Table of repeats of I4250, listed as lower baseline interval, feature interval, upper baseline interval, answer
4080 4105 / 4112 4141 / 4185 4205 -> -0.069 mag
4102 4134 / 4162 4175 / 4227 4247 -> -0.053 mag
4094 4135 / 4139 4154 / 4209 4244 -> -0.040 mag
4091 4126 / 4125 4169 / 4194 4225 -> -0.043 mag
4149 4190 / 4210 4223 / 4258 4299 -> -0.019 mag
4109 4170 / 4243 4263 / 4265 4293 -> -0.008 mag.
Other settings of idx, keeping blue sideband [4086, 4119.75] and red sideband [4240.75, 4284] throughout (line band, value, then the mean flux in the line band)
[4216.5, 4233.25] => 1.4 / 9.89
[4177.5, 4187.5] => -0.3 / 11.3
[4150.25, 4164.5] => -0.8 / 11.7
